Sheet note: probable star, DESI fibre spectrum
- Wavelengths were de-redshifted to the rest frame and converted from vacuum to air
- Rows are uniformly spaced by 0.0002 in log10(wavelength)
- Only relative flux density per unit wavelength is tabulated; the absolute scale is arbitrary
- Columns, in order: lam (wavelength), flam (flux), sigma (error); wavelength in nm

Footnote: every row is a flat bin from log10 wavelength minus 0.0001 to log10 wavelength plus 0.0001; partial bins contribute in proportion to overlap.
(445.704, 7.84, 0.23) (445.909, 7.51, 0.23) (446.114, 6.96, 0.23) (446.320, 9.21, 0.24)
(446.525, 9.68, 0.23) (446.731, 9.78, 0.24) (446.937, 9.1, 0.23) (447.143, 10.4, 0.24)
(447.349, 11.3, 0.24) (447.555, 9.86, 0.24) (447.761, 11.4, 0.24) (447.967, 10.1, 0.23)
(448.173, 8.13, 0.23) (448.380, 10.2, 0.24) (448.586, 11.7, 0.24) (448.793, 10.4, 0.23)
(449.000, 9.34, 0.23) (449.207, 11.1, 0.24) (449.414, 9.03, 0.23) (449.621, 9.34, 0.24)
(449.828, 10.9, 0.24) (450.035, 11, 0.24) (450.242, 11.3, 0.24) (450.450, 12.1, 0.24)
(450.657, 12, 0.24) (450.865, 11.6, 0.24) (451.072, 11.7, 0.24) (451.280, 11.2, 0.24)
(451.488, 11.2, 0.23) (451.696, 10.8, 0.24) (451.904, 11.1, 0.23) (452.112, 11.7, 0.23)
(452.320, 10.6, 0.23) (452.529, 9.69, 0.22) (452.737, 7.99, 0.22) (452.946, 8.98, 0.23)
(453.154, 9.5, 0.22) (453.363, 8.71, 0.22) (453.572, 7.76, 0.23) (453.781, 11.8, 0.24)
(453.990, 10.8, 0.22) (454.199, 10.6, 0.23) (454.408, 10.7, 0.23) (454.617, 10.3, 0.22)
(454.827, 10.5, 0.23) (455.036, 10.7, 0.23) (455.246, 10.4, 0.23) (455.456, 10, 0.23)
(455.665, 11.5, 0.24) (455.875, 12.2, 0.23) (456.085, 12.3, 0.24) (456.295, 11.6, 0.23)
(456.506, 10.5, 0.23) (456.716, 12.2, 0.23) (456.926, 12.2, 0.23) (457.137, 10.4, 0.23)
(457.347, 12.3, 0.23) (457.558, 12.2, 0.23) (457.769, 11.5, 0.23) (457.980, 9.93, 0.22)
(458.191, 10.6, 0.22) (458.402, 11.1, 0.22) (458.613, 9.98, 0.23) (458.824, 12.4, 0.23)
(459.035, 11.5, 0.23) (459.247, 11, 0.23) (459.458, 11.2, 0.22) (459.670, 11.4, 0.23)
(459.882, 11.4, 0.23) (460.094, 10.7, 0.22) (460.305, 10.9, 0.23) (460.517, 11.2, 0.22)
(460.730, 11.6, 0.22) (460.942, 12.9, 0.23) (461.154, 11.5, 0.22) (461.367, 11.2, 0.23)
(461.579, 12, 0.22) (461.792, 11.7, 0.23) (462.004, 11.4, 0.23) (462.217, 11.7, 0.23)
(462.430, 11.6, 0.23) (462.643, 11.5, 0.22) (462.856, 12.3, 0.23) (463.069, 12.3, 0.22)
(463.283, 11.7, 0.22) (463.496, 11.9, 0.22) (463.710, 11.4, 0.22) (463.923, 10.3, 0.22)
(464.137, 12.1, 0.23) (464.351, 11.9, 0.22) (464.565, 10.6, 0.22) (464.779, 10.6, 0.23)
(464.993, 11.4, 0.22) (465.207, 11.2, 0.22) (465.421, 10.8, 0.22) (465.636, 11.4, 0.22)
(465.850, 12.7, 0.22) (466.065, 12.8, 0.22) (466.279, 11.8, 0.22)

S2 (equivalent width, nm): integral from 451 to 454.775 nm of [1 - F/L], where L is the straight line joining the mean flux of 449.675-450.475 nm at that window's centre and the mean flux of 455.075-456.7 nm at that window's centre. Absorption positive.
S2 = 0.31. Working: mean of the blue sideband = 11.1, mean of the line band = 10.3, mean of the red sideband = 11.2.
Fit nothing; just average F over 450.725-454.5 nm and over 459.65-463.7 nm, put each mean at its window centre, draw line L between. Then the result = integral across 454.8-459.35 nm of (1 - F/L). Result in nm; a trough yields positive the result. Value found -0.11 nm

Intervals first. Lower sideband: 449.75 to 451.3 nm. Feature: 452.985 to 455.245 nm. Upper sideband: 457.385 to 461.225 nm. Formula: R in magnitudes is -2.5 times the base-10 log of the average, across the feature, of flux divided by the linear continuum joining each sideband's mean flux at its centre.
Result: 0.13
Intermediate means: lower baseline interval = 11.5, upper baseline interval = 11.3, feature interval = 10.1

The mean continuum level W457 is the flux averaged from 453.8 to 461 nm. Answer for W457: 11.2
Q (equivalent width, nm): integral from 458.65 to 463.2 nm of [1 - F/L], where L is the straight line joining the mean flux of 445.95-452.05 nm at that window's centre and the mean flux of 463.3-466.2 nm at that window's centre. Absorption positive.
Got -0.14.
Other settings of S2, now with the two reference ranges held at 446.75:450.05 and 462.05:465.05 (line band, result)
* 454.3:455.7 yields 0.03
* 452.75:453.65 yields 0.16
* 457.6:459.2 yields 0.00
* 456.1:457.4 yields -0.08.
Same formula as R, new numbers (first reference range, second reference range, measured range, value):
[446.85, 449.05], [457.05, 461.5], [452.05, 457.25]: 0.032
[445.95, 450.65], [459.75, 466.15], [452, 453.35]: 0.092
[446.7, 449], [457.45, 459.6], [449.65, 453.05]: -0.034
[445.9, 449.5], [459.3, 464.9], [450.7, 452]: -0.109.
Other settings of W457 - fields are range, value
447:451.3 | 10.6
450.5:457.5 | 10.8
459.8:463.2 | 11.6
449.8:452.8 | 11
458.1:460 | 11.2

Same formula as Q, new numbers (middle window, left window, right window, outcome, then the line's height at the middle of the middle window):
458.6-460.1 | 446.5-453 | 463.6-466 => -0.04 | 11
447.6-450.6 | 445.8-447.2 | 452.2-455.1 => -0.38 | 9.26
